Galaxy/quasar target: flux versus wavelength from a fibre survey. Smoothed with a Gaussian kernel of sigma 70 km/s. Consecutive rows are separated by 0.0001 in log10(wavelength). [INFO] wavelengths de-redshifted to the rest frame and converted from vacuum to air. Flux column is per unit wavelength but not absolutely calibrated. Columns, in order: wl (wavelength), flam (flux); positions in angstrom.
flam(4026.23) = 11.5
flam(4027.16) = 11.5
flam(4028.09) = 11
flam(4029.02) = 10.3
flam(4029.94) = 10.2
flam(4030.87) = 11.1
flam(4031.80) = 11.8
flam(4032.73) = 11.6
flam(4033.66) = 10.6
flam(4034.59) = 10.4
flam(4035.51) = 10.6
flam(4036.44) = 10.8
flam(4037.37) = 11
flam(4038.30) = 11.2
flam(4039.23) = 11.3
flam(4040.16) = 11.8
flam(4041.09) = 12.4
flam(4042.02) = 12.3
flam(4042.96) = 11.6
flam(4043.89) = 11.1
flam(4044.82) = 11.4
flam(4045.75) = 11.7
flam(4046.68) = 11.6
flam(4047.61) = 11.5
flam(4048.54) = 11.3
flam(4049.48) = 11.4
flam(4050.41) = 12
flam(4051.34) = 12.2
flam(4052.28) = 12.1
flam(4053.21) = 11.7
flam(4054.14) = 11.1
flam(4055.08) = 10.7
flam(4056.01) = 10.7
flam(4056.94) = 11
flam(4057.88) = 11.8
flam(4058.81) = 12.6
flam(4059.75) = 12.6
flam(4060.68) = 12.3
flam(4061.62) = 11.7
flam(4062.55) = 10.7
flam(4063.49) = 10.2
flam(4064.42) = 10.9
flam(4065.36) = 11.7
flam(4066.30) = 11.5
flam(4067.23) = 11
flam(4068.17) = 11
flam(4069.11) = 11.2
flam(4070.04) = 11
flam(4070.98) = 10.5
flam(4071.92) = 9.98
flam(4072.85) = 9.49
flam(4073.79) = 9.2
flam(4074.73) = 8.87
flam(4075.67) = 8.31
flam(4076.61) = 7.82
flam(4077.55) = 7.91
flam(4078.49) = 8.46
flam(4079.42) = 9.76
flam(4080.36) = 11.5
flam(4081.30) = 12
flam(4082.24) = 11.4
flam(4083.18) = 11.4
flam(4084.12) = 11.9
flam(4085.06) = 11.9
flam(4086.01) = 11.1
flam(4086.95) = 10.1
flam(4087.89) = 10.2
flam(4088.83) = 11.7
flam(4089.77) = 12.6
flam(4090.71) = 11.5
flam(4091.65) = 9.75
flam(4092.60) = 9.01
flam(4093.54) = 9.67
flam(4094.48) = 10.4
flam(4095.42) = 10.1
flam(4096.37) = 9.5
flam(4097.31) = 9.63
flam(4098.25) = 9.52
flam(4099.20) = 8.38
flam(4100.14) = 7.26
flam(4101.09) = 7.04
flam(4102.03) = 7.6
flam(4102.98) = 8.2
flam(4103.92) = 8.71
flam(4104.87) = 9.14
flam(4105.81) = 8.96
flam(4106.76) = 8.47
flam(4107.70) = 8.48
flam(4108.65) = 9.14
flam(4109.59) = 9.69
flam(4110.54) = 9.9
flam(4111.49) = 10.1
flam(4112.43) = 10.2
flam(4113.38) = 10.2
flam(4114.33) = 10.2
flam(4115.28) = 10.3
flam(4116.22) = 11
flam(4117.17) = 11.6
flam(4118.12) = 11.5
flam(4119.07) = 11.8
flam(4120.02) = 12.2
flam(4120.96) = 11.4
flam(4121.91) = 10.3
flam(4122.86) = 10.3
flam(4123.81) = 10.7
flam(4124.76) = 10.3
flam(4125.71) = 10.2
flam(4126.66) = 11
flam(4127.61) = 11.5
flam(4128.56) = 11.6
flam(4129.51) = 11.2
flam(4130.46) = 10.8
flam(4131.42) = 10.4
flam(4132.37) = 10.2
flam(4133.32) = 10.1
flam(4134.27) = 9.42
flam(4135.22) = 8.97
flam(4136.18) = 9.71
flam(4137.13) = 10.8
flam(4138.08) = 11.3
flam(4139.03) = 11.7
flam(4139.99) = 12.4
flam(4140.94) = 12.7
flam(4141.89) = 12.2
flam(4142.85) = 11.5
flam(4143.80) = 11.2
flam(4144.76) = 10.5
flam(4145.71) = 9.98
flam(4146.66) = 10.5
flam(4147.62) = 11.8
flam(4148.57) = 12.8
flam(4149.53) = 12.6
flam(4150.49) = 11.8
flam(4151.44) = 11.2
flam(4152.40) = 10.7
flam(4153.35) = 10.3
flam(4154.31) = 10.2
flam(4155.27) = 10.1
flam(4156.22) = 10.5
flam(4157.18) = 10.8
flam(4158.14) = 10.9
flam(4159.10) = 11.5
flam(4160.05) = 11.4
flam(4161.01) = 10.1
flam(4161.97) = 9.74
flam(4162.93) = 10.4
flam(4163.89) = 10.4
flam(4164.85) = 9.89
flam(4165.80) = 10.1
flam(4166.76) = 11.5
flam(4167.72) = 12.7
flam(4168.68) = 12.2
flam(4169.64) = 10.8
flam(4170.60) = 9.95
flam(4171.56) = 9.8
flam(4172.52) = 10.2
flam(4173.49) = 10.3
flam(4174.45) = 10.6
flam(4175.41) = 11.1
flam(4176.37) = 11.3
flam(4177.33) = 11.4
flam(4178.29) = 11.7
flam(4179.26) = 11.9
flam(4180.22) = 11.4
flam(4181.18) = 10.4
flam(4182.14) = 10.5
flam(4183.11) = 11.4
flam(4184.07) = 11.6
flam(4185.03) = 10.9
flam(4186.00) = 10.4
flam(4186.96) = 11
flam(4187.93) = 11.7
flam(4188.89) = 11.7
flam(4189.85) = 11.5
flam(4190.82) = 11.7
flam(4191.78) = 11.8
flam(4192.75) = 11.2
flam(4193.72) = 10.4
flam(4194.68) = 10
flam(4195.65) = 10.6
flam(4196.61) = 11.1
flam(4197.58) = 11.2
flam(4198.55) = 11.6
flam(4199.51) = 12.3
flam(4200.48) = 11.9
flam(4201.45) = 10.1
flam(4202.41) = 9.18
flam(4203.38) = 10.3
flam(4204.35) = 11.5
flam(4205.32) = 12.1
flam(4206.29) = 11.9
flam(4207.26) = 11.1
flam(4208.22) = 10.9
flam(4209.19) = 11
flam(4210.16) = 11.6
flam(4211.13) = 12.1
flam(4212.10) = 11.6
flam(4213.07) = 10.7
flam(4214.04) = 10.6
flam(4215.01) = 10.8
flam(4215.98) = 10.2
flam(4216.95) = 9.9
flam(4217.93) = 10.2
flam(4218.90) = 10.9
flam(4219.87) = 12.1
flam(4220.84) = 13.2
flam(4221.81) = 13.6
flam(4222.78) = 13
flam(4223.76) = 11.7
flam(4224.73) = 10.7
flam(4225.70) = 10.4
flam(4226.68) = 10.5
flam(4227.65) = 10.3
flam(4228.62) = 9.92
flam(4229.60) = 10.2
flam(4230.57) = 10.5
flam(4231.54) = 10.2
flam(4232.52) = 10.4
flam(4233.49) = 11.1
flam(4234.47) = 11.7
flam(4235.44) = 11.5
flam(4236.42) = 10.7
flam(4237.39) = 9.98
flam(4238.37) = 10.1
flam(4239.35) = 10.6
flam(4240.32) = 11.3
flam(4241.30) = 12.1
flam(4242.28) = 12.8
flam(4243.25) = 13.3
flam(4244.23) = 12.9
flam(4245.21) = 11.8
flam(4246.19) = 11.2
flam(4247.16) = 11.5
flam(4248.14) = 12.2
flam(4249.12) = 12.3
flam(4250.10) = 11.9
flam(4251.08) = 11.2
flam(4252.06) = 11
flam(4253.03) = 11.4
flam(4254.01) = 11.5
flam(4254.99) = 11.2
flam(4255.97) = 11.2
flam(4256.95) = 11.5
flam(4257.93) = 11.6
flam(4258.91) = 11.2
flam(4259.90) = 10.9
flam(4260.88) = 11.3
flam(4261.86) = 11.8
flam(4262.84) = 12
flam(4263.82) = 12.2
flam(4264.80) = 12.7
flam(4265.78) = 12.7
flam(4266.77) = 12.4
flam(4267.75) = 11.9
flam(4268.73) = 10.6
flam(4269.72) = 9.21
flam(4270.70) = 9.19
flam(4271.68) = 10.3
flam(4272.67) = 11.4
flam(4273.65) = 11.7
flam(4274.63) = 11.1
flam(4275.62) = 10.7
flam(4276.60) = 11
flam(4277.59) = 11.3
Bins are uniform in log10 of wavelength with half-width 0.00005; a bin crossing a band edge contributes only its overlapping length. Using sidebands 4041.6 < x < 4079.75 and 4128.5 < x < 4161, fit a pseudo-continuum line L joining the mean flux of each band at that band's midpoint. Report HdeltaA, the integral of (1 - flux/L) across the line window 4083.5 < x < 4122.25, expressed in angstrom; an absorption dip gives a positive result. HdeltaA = 3.2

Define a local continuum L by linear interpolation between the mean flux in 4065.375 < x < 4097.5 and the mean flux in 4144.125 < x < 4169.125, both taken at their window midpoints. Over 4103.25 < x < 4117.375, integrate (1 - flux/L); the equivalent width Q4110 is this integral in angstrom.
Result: 1.2 angstrom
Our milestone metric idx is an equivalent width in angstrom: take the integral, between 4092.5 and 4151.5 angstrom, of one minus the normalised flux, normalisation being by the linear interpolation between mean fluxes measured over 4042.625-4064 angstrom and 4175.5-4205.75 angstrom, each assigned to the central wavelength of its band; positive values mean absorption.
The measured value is 5.18 angstrom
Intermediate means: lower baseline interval 11.5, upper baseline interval 11.2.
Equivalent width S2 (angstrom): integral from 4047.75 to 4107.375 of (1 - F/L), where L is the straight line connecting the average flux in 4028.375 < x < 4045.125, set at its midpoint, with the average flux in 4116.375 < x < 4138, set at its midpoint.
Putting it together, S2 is 3.4 angstrom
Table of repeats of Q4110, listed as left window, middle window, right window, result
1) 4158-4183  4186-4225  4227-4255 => -0.69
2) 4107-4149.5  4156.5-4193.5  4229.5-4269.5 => 0.19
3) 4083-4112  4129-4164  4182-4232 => -1.92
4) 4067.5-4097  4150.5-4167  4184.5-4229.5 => 0.34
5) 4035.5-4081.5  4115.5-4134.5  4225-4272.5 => 0.31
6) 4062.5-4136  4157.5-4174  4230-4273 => -0.02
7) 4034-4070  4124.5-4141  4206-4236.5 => 0.75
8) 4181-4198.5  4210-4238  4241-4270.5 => 0.89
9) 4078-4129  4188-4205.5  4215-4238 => -0.53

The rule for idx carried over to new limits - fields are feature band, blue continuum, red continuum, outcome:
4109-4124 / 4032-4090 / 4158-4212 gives 0.4 angstrom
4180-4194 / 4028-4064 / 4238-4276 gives 0.3 angstrom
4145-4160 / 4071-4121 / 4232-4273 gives -0.8 angstrom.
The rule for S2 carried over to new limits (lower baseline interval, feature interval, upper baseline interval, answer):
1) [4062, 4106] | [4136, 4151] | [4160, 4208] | -1.3 angstrom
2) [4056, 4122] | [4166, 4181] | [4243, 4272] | -0.3 angstrom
